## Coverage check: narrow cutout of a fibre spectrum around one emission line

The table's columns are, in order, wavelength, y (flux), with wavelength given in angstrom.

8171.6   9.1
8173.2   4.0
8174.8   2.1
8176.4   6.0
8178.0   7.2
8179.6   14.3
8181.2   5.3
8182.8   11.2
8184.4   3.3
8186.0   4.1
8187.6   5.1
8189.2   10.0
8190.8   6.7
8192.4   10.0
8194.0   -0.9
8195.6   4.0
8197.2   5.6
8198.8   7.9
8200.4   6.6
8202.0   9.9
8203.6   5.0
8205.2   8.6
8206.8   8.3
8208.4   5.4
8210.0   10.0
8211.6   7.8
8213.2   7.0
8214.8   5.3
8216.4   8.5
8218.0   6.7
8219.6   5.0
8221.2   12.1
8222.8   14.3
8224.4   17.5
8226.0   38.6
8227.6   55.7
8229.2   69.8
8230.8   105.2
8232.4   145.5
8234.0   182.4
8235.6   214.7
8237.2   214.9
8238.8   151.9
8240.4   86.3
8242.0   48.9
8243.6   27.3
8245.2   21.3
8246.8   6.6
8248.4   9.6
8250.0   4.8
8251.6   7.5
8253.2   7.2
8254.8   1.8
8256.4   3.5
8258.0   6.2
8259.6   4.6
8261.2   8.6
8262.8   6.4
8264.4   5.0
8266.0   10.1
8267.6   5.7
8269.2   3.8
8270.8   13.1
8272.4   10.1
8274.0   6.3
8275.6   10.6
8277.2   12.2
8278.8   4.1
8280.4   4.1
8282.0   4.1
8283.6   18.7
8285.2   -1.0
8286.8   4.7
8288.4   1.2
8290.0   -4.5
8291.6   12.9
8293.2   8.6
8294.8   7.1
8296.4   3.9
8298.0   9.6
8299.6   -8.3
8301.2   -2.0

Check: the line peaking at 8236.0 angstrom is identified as [O III] 5007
